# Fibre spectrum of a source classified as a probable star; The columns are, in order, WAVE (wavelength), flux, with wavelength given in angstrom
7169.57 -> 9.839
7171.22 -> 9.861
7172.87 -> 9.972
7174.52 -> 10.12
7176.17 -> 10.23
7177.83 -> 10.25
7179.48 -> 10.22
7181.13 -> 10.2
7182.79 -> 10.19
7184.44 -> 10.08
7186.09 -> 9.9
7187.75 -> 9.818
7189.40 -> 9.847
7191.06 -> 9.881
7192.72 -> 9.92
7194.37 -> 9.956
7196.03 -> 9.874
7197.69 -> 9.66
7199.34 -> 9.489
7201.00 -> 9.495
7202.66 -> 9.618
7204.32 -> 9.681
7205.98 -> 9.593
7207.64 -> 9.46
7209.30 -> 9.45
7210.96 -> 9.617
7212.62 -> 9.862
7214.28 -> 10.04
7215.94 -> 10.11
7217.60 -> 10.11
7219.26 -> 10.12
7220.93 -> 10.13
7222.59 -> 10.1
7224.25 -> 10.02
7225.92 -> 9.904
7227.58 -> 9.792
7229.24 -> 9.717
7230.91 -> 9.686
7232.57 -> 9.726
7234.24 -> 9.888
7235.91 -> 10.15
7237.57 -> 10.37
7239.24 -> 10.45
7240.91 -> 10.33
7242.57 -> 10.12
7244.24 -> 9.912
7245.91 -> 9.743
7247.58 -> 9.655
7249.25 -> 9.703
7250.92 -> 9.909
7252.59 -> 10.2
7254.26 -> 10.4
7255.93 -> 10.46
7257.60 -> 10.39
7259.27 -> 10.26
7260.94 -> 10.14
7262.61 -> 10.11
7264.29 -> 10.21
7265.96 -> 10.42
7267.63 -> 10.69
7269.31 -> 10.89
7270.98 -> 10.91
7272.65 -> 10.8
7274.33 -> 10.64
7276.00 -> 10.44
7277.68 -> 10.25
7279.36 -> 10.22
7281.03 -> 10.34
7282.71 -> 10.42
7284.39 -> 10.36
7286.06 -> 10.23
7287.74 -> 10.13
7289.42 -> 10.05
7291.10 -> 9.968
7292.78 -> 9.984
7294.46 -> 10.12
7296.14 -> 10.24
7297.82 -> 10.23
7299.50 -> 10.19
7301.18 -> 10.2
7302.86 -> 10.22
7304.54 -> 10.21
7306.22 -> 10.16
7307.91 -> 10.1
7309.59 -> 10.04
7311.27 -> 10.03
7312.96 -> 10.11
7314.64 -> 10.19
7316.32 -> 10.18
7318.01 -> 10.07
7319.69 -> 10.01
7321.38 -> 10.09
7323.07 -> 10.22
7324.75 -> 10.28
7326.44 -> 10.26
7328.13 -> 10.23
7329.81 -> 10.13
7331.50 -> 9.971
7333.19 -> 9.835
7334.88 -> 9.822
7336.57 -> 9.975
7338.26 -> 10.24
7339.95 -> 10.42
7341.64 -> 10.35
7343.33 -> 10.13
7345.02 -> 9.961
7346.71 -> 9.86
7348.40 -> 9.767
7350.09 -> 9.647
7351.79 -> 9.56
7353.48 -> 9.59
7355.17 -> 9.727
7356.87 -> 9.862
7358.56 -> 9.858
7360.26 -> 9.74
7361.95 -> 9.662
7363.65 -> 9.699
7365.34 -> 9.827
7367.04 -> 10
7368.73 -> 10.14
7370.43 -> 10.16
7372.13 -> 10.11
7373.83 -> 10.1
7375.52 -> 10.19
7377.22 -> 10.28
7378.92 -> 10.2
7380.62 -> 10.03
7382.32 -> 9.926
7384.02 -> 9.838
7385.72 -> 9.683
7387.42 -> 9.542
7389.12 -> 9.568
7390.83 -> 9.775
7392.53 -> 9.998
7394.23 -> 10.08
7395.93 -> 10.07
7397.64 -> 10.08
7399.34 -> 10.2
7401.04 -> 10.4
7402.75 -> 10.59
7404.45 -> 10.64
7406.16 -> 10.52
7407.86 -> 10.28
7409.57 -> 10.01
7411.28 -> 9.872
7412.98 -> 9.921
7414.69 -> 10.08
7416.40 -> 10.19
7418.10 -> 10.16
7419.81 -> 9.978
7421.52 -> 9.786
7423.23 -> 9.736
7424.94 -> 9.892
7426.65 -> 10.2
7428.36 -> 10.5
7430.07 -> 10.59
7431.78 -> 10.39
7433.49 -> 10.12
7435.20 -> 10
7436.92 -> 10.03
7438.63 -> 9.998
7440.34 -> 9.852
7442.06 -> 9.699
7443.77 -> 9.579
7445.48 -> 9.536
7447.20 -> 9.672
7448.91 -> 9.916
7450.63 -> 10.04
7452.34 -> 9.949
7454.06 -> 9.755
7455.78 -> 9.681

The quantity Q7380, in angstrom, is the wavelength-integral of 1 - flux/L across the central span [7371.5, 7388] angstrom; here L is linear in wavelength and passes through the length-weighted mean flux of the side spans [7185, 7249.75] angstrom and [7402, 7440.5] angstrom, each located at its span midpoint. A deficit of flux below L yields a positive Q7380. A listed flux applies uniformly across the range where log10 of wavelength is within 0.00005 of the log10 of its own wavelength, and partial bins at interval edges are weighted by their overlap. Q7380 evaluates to 0.2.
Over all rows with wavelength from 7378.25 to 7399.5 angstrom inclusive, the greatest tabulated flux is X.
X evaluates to 10.2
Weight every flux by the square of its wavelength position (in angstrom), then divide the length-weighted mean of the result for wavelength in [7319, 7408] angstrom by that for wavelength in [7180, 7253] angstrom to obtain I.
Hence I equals 1.1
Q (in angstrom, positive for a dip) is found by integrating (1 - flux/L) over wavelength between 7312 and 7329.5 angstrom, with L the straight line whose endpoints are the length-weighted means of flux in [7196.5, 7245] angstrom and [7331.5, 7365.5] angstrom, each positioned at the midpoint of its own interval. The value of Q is -0.5 angstrom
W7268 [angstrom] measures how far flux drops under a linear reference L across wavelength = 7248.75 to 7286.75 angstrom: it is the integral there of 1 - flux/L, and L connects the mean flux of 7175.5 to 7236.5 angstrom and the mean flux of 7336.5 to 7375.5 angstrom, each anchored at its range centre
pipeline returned -1.8 angstrom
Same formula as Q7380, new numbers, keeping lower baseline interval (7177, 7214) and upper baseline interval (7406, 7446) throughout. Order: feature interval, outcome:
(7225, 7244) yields -0.3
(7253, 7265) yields -0.5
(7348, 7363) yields 0.4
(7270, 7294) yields -1.1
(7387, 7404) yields -0.1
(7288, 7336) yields -0.9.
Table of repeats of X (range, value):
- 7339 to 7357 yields 10.42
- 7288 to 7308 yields 10.24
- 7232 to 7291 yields 10.91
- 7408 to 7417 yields 10.19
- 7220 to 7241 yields 10.45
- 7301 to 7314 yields 10.22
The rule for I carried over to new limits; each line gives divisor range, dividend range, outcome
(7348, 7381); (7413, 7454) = 1.03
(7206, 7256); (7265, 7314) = 1.05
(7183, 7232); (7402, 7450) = 1.09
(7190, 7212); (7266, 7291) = 1.10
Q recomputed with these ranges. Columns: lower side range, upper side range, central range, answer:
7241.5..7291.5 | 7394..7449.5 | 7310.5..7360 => 0.9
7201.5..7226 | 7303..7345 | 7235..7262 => -0.5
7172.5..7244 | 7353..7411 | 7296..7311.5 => -0.3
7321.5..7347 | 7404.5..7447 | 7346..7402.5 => 0.9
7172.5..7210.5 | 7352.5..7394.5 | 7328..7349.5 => -0.3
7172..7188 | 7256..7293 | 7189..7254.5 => 2.1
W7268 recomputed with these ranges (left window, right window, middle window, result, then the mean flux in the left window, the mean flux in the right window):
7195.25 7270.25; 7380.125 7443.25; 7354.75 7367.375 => 0.3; 9.99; 10.1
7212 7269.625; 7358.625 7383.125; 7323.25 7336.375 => -0.1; 10.1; 10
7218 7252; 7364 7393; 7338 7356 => 0.1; 9.97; 9.96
